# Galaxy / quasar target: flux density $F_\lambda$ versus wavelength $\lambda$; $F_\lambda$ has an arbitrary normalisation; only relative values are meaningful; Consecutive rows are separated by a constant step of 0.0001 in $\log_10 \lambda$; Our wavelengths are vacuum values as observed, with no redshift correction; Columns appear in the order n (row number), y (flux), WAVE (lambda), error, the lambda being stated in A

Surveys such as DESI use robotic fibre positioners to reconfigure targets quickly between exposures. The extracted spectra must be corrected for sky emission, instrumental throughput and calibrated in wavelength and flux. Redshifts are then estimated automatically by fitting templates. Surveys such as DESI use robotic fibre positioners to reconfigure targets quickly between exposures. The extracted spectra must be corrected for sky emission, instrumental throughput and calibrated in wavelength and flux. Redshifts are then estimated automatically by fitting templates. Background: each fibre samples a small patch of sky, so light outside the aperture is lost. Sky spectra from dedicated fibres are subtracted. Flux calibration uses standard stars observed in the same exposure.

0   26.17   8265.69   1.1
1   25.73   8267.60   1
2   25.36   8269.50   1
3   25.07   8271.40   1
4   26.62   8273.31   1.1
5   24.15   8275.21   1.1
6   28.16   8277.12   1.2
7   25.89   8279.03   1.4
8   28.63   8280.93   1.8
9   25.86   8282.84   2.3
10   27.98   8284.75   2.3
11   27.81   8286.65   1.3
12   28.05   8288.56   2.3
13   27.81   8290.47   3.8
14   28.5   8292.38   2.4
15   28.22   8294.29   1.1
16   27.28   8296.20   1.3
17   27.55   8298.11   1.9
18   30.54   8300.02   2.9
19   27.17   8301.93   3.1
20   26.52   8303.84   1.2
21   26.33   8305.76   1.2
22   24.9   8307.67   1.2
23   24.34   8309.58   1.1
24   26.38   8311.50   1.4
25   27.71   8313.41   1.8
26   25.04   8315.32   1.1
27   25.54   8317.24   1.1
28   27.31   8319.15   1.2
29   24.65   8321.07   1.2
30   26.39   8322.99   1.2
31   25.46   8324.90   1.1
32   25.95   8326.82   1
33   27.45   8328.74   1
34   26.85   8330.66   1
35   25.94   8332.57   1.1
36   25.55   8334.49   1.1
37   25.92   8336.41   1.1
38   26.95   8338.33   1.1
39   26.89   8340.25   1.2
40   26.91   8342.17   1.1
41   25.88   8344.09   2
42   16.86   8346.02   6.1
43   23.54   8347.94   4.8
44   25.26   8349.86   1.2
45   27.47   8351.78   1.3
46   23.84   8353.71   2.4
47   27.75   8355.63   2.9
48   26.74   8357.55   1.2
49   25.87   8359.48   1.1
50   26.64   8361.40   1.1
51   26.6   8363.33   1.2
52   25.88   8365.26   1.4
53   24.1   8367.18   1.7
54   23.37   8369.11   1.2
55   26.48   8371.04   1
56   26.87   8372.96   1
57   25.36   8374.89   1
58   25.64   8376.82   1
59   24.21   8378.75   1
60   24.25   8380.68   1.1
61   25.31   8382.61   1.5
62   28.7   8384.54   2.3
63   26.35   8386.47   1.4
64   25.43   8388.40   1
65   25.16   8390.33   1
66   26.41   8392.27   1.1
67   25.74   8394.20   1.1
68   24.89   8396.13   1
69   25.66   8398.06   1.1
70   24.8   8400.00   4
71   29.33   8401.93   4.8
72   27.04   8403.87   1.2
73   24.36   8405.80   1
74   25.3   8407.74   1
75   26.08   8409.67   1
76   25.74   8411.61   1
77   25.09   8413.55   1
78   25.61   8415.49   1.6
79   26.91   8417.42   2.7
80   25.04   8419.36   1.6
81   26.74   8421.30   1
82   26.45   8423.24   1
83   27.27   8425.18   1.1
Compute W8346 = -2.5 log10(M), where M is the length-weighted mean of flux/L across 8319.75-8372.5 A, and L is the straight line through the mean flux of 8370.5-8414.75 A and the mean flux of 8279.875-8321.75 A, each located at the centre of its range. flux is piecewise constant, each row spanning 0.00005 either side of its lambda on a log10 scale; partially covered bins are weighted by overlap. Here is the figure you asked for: 0.03 mag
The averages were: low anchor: 27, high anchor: 25.8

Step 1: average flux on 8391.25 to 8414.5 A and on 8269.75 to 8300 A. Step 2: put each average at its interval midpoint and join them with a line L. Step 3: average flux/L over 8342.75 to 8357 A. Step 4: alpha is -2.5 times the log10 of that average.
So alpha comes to 0.08 mag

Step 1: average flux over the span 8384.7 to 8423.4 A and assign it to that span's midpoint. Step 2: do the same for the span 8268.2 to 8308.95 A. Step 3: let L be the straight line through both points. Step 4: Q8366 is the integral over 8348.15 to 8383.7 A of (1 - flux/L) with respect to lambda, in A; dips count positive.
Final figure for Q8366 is 0.9 A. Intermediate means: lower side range 27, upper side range 26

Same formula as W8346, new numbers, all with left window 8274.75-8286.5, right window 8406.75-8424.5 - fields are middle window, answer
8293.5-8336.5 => 0.01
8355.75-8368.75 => 0.01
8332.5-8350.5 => 0.07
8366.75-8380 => 0.05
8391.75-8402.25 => 0.00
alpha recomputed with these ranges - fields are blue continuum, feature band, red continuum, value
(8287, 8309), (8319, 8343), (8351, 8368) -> 0.02 mag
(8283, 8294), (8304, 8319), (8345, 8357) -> 0.03 mag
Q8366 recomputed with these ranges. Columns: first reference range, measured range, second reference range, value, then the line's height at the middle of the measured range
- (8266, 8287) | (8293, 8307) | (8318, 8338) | -0.7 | 26.3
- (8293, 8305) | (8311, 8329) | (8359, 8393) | 0.8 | 27.3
